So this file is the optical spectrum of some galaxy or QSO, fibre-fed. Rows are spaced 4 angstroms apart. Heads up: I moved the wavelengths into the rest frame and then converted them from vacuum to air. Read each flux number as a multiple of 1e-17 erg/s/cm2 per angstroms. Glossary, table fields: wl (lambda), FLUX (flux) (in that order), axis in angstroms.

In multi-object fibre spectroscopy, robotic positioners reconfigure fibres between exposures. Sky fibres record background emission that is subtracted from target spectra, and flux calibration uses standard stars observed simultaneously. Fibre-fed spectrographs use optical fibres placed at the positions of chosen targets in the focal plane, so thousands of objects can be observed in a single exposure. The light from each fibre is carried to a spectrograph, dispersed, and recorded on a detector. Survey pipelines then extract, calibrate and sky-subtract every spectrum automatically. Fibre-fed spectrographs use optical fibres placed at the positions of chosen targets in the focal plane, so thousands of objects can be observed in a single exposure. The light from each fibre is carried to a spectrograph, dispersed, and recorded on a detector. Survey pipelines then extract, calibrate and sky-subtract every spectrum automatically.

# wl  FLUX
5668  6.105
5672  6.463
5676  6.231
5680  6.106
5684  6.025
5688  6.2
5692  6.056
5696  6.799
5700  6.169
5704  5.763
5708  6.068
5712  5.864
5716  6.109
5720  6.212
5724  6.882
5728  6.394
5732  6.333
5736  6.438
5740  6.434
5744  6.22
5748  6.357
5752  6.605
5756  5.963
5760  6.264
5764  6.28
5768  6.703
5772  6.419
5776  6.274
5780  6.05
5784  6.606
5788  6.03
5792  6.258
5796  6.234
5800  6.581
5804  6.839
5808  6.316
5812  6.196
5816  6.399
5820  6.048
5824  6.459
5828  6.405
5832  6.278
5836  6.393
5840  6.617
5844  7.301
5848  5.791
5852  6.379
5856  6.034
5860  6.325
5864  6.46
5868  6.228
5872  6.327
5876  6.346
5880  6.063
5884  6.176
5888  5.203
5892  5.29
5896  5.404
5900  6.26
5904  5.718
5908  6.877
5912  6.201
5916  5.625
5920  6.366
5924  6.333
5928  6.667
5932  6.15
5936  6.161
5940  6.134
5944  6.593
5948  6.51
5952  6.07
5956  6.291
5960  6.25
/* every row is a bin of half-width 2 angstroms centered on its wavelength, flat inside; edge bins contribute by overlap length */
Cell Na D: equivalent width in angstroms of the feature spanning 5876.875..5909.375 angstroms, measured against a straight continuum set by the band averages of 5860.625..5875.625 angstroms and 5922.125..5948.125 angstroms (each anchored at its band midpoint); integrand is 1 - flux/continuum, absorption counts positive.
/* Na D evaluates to 2.4 angstroms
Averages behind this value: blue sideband 6.34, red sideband 6.35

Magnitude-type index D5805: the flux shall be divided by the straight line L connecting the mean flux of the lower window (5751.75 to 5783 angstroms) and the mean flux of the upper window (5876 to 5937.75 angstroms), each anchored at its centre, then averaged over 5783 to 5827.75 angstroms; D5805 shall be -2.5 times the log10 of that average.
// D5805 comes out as -0.02 mag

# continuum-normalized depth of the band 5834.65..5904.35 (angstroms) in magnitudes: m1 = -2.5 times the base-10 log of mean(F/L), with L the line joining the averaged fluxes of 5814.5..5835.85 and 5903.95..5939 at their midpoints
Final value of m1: 0.03 mag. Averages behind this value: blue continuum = 6.32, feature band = 6.14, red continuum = 6.26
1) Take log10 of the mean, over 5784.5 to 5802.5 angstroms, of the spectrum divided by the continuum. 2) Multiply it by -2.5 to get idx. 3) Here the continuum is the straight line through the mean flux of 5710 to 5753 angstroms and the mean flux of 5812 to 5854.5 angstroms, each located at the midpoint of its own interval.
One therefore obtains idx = 0.01 mag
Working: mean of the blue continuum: 6.34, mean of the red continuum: 6.39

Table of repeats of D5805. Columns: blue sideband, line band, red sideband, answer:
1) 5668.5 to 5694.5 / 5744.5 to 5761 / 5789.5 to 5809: 0.008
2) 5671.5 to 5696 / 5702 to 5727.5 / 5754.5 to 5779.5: 0.015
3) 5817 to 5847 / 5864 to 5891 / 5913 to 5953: 0.056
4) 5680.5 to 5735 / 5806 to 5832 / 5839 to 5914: -0.022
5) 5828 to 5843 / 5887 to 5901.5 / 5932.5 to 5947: 0.153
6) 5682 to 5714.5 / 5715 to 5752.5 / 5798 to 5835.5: -0.034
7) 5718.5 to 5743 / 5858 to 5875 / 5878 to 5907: -0.081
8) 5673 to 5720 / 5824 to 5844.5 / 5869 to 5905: -0.102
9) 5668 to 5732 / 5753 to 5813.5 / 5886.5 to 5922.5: -0.044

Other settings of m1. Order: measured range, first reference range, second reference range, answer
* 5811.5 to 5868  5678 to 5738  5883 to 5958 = -0.037 mag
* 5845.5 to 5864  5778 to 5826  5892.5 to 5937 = 0.007 mag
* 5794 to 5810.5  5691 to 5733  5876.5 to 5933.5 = -0.058 mag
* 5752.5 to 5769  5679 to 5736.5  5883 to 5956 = -0.019 mag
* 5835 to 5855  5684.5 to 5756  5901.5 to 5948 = -0.035 mag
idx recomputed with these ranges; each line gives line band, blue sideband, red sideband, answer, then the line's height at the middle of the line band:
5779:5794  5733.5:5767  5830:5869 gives 0.02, 6.35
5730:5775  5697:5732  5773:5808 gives -0.01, 6.28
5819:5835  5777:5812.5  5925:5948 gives 0.01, 6.35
